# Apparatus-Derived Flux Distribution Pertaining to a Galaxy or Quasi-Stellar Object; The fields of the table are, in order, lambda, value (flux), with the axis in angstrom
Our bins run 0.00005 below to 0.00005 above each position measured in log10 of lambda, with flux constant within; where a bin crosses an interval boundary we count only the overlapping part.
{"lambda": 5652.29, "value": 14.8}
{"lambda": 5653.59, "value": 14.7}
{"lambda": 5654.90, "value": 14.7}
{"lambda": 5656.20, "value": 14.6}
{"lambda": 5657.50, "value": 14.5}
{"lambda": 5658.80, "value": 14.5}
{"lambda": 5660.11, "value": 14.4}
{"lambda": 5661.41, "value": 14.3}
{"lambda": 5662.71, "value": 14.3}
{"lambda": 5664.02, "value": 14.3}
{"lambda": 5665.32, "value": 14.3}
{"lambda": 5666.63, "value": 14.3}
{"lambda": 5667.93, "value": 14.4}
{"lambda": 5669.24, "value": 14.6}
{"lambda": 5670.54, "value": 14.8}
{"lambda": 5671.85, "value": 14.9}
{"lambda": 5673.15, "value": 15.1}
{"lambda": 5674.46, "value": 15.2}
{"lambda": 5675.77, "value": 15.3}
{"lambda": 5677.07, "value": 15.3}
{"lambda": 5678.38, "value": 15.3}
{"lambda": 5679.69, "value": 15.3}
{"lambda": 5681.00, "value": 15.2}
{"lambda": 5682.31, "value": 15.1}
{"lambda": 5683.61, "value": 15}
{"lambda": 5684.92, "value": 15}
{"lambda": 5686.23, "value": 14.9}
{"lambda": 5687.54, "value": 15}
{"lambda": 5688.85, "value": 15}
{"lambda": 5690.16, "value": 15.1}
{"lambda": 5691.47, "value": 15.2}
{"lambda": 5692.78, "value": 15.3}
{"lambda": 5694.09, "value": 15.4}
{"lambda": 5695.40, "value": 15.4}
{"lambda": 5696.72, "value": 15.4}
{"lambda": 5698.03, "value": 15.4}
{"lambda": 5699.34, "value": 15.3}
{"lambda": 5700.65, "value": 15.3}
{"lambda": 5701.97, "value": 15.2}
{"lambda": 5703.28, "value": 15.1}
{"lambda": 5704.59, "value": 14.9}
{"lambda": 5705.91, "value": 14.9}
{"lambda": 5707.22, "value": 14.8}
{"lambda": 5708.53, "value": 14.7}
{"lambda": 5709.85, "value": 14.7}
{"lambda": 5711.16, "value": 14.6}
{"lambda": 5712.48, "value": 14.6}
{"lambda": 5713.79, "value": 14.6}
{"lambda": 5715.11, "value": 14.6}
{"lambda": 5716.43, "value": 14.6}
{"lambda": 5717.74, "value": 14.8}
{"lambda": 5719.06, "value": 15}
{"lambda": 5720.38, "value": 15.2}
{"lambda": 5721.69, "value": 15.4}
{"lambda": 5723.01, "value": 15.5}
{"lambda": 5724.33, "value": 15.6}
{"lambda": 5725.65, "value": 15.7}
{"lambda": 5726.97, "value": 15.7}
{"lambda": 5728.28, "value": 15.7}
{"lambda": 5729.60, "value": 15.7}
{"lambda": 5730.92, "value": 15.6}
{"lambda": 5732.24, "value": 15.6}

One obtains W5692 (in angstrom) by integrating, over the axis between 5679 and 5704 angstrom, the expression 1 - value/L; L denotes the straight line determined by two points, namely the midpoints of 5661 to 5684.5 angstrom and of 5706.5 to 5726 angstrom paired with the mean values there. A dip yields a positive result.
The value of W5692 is -0.50 angstrom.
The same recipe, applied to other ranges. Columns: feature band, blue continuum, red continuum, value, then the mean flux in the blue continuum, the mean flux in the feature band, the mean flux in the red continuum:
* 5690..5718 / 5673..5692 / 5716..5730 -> 0.48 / 15.1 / 15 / 15.4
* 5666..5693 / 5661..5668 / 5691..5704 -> -0.46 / 14.3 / 15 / 15.3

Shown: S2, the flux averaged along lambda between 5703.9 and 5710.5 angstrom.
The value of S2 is 14.8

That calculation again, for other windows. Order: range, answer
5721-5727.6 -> 15.6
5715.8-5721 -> 14.9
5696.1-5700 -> 15.4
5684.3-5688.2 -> 15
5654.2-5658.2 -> 14.6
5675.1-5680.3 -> 15.3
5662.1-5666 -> 14.3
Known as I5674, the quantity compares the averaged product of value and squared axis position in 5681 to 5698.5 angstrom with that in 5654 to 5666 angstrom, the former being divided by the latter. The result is 1.06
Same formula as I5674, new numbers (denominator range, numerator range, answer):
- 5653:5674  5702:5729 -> 1.05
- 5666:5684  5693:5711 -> 1.02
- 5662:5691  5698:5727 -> 1.02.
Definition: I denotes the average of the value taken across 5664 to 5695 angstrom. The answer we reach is 15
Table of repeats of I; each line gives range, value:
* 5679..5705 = 15.2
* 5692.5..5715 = 15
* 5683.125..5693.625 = 15.1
